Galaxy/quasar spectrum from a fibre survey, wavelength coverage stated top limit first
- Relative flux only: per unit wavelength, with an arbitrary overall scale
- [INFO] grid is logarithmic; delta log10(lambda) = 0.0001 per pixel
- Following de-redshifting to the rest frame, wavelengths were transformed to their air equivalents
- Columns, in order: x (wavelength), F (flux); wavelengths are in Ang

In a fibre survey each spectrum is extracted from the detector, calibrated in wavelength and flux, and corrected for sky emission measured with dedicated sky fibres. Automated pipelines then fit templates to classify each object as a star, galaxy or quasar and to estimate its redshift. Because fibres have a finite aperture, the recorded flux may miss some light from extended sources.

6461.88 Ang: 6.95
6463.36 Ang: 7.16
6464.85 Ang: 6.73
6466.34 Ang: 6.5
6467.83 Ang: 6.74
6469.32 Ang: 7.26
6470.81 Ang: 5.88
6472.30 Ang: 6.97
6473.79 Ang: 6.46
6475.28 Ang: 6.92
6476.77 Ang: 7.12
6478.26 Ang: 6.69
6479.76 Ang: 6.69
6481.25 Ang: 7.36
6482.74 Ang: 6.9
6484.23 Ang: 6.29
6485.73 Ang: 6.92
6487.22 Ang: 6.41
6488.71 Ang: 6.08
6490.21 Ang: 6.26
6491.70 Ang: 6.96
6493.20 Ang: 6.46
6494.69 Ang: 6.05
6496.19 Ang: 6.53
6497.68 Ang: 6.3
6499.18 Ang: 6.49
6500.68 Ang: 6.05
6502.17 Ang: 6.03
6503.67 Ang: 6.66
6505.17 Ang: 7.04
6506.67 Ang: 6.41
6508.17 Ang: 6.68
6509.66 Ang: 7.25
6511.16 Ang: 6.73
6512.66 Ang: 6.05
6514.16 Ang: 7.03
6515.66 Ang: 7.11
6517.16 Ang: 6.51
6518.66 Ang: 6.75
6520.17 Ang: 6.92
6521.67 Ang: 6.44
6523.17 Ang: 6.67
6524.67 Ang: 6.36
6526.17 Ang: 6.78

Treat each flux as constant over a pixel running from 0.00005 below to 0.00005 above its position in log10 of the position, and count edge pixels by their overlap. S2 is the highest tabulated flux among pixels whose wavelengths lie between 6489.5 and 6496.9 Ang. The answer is 6.96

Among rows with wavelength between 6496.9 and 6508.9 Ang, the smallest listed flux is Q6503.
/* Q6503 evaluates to 6.03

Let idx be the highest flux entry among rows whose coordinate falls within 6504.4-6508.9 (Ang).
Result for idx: 7.04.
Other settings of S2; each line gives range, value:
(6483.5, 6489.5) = 6.92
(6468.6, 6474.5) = 7.26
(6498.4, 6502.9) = 6.49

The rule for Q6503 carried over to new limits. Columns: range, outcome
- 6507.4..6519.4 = 6.05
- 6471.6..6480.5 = 6.46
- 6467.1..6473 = 5.88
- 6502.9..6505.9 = 6.66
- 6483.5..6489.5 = 6.08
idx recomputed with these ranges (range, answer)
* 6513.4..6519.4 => 7.11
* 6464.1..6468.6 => 6.74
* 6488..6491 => 6.26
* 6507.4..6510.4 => 7.25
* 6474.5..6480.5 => 7.12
